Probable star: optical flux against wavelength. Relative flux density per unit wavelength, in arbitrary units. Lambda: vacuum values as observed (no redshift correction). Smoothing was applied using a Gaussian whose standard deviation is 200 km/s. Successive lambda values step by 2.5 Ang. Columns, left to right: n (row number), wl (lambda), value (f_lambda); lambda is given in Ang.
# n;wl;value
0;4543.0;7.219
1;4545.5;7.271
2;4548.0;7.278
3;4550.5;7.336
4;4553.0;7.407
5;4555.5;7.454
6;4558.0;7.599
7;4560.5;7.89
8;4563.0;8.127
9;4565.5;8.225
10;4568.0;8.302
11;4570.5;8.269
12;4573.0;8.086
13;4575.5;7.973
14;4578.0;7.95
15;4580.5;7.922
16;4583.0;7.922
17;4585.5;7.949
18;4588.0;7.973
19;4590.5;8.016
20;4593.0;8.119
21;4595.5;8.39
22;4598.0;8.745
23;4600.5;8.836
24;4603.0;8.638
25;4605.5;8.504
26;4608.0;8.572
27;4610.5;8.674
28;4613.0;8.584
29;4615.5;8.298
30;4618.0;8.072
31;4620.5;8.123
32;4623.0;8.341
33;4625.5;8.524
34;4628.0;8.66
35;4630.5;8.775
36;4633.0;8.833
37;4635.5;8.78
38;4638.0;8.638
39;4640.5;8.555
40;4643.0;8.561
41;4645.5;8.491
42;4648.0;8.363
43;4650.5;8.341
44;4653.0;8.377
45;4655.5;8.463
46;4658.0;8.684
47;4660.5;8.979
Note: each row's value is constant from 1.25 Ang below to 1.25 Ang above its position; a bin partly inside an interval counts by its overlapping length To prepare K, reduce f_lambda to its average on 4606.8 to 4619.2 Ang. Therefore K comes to 8.44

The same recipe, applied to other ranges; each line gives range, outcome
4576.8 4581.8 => 7.94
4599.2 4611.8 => 8.64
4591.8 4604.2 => 8.55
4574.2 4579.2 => 7.96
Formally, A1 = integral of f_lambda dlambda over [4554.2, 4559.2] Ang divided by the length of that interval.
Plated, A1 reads 7.52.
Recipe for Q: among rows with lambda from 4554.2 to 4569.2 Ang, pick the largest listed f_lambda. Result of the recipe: 8.302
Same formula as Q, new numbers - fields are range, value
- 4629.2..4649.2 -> 8.833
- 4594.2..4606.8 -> 8.836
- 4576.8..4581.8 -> 7.95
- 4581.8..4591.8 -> 8.016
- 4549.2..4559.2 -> 7.599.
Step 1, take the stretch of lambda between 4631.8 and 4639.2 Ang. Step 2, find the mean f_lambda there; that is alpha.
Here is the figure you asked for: 8.75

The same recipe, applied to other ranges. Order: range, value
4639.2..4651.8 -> 8.46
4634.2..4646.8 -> 8.6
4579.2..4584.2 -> 7.92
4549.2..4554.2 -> 7.37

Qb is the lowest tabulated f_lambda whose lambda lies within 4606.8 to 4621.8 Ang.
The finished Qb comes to 8.072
